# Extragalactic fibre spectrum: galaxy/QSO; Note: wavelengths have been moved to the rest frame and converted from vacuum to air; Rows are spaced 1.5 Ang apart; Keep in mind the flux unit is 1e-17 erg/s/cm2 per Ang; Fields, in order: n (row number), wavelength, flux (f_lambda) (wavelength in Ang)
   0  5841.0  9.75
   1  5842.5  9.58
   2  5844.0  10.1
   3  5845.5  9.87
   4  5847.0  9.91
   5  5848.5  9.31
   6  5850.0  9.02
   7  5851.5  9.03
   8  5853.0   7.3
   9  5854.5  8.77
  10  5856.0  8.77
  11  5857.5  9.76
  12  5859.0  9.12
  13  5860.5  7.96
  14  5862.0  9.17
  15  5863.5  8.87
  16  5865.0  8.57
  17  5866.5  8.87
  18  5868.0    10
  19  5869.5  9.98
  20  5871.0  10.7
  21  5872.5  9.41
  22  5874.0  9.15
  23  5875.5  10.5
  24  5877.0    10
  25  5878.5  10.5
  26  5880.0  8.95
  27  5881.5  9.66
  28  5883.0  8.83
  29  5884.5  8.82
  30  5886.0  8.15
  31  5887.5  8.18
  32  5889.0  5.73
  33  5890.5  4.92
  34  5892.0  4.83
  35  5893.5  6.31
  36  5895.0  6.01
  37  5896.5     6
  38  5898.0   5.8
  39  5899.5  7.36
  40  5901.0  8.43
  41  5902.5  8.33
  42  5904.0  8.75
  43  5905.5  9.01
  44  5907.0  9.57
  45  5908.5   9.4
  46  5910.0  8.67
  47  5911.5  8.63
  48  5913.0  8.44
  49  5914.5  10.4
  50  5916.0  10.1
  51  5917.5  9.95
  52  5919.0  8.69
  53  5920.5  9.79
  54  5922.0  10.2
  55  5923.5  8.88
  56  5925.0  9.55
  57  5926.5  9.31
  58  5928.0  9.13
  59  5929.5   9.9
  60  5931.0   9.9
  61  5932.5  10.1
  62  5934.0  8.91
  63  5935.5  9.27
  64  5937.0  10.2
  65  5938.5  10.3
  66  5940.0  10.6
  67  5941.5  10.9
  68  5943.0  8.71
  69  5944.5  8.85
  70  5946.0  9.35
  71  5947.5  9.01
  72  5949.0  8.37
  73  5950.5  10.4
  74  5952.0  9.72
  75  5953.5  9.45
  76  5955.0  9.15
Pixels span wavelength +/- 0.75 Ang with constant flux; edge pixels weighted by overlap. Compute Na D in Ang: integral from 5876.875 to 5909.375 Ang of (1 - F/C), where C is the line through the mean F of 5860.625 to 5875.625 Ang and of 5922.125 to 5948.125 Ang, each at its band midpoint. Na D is 5.6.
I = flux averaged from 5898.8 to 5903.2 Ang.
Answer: 8.04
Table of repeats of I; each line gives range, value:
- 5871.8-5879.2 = 9.91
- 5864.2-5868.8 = 9.15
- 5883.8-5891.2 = 7.16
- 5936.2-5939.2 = 10.2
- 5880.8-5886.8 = 8.85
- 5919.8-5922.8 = 9.98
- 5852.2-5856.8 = 8.3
